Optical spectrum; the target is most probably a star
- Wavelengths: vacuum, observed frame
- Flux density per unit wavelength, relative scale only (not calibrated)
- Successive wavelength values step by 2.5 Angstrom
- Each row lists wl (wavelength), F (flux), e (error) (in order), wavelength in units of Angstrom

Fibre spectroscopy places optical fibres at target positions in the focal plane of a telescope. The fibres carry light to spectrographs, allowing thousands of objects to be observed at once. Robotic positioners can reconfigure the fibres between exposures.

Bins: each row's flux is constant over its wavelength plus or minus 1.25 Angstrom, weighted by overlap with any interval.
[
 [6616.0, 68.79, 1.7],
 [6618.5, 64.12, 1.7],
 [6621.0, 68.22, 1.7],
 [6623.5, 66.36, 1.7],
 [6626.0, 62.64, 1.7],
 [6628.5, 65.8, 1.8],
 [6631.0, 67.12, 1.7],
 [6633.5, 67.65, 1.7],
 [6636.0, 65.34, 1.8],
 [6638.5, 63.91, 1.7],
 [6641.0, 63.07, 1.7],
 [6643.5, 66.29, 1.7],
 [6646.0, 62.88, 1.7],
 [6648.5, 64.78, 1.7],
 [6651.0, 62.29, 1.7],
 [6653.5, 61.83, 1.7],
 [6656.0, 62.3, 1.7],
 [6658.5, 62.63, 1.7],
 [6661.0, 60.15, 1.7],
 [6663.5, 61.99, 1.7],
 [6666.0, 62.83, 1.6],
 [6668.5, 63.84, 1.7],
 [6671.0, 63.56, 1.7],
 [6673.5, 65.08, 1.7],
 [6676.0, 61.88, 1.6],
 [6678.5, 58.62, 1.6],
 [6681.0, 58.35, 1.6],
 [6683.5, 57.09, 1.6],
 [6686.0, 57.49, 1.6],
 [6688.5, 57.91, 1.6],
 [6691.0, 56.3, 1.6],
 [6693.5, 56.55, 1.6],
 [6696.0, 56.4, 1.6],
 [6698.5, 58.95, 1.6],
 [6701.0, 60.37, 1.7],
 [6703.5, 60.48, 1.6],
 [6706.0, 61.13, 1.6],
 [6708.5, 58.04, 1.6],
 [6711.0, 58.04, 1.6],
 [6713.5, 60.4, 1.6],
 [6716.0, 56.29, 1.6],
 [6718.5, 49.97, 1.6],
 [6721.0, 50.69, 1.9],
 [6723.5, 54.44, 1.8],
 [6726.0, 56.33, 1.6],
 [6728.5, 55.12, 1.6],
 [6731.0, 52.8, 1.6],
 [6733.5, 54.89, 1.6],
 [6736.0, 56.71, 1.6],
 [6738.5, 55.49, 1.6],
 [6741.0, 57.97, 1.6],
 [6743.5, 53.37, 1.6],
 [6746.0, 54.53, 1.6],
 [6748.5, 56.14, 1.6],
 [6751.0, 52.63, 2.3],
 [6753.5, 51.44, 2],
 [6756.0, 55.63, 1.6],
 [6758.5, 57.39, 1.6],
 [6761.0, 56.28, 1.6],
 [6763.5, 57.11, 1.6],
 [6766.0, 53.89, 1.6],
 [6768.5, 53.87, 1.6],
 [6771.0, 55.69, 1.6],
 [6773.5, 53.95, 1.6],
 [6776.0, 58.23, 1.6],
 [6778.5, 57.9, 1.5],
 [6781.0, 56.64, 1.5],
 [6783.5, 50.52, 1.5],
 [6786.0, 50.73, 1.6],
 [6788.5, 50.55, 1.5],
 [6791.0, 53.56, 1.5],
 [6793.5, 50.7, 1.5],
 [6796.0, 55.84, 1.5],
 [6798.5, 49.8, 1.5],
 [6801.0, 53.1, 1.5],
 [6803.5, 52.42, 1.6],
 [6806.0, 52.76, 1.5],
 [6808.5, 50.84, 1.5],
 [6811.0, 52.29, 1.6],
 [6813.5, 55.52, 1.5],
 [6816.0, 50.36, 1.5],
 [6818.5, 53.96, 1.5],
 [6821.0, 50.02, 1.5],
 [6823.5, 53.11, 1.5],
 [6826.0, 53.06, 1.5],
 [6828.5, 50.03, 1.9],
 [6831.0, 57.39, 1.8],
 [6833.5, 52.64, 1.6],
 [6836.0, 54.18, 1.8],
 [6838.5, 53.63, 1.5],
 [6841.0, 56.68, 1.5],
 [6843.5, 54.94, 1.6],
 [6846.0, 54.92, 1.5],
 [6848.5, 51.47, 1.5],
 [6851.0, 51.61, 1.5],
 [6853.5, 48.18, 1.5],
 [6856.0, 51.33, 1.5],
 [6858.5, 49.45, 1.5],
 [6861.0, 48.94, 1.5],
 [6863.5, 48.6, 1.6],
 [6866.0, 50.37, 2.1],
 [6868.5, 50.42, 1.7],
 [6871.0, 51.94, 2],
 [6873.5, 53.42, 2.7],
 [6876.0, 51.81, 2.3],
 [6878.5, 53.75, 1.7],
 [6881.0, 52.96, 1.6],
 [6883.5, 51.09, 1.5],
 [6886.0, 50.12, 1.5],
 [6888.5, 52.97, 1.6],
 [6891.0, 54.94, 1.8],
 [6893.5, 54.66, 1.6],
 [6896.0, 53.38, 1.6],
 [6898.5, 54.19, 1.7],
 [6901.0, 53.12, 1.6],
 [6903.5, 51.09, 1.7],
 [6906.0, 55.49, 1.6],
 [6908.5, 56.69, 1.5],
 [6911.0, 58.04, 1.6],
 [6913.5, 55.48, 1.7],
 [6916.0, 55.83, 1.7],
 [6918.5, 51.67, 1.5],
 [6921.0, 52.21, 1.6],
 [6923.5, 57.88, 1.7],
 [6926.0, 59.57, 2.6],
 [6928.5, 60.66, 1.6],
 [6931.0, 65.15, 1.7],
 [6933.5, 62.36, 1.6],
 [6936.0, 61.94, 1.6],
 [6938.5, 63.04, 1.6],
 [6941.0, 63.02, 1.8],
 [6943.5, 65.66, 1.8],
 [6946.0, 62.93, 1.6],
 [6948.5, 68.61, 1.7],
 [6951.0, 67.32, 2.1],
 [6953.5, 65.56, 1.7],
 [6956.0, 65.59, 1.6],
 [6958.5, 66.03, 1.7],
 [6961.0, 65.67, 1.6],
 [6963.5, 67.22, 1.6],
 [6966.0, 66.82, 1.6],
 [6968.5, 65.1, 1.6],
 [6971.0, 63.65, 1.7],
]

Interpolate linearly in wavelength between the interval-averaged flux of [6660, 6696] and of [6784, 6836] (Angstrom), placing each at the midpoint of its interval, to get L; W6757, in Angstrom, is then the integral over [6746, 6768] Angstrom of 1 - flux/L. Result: 0.2 Angstrom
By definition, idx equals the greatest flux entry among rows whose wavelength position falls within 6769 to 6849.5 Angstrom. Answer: 58.23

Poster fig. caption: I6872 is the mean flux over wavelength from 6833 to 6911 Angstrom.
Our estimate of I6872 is 52.6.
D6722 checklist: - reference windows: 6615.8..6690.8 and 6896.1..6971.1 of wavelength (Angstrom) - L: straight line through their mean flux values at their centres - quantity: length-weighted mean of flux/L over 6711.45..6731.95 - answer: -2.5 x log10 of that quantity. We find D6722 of 0.14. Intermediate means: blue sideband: 63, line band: 54.7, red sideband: 60.8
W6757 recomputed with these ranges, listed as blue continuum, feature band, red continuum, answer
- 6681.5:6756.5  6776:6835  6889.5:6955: 4.54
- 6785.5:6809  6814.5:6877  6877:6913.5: 0.97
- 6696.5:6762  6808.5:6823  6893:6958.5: 1.31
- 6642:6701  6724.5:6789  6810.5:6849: 2.24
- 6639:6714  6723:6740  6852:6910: 0.95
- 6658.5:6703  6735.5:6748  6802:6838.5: 0.27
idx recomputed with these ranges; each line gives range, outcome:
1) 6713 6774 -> 60.4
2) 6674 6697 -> 61.88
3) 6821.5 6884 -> 57.39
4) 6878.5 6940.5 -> 65.15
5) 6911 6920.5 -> 58.04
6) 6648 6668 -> 64.78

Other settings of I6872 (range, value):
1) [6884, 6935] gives 55.7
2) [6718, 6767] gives 54.7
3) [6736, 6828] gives 53.8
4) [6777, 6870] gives 52.4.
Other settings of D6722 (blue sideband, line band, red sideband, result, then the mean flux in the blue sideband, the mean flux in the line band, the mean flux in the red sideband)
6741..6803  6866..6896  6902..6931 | 0.065 mag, 54.2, 52.5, 56.2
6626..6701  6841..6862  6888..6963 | 0.164 mag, 61.8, 51.7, 59.5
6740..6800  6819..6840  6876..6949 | 0.047 mag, 54.3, 53.1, 57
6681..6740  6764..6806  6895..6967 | 0.084 mag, 56.6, 53.6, 60.4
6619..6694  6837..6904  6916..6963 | 0.194 mag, 62.6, 52.2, 62.4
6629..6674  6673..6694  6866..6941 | 0.072 mag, 63.8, 58.7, 55.4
